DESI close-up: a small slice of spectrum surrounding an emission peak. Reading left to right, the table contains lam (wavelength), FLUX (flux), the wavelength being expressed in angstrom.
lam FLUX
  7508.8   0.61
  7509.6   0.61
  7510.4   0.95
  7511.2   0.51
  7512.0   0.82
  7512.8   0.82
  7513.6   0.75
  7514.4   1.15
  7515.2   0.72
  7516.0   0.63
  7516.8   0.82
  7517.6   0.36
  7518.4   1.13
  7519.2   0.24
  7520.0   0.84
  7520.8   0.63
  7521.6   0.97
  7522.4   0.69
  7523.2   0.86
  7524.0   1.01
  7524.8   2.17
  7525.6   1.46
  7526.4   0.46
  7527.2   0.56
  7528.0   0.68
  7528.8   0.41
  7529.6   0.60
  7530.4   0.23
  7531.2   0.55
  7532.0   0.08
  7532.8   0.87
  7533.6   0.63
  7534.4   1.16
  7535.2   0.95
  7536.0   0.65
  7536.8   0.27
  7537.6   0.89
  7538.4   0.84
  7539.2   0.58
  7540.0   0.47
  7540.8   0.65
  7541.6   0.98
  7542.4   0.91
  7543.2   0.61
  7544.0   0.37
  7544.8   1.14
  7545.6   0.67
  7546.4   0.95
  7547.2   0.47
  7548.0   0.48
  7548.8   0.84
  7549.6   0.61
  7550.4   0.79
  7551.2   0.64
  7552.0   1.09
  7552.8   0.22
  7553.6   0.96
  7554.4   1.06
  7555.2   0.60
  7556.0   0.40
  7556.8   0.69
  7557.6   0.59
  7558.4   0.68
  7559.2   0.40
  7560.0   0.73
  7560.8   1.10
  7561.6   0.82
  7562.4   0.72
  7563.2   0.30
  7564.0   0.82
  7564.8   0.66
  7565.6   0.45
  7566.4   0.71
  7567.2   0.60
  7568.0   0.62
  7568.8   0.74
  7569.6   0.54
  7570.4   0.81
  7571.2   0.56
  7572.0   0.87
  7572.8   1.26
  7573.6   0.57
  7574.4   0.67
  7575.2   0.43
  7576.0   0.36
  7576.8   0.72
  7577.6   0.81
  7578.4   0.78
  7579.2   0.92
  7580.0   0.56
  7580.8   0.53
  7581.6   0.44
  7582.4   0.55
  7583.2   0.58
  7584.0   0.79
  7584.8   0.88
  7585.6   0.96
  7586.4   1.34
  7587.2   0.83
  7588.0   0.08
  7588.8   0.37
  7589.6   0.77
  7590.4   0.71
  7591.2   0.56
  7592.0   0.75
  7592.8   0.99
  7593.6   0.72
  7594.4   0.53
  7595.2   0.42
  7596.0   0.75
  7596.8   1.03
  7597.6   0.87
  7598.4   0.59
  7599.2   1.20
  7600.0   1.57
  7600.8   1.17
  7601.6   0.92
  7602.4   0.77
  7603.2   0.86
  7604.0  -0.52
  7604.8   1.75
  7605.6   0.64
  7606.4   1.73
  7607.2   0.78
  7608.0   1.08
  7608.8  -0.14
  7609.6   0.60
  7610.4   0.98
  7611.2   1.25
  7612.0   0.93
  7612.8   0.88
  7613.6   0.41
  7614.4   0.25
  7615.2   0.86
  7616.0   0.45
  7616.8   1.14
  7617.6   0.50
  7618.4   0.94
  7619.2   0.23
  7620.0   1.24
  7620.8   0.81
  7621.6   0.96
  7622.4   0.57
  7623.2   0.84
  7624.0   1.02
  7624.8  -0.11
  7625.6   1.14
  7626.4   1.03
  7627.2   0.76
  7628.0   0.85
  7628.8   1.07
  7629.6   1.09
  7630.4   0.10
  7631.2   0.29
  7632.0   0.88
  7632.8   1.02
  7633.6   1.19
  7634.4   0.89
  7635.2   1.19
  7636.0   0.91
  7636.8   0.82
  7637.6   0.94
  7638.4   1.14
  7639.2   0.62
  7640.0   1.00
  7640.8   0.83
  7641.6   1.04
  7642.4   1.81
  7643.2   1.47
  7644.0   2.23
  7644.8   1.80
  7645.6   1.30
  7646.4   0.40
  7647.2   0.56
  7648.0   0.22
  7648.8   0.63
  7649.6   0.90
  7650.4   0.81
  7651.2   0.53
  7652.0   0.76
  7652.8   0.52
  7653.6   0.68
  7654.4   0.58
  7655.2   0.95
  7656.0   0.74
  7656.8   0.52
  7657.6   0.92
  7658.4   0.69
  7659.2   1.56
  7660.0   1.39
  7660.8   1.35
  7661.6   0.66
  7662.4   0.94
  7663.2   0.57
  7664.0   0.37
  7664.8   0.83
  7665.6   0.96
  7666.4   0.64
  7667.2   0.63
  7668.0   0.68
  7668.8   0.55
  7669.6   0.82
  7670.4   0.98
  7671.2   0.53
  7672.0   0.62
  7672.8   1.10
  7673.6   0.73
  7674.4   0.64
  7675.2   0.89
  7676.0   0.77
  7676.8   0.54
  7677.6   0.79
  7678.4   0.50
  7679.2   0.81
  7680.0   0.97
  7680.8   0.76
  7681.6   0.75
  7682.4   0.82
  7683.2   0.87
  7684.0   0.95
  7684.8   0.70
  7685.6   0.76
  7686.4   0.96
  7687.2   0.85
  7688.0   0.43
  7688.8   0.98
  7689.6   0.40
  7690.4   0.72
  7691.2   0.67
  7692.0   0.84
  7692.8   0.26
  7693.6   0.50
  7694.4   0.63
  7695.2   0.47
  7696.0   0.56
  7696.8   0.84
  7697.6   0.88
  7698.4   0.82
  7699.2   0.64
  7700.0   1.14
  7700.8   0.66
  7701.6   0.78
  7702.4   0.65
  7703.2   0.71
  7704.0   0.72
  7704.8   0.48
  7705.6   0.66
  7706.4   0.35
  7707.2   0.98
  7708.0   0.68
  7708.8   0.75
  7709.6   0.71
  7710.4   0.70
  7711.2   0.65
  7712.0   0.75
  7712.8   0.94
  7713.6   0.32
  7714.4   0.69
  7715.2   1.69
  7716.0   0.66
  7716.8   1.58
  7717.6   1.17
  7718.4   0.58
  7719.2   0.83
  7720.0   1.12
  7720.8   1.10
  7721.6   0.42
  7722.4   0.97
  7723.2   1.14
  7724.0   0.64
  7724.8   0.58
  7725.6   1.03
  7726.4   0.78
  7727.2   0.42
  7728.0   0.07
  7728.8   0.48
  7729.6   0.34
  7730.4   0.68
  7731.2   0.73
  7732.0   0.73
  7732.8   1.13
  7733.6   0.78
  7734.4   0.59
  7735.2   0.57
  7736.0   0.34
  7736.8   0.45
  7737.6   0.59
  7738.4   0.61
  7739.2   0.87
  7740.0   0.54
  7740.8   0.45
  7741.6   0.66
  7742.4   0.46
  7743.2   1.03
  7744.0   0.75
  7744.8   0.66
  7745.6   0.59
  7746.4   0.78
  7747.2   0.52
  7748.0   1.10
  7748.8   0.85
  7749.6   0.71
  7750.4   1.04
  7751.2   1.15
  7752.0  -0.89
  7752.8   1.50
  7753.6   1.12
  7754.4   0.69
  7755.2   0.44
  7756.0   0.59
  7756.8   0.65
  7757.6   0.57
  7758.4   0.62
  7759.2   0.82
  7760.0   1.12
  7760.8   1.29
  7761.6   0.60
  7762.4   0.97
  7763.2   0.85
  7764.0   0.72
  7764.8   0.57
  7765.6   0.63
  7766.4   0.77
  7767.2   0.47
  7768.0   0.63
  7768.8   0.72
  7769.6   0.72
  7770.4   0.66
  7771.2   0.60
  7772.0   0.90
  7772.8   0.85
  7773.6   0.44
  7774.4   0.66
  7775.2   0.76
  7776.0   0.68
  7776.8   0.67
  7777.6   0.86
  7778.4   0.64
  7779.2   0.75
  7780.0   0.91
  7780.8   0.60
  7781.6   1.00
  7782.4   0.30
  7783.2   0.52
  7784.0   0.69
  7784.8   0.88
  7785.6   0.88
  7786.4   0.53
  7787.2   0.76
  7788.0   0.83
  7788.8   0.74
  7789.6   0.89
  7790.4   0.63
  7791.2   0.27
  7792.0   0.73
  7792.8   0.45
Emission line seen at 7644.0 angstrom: [S II]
